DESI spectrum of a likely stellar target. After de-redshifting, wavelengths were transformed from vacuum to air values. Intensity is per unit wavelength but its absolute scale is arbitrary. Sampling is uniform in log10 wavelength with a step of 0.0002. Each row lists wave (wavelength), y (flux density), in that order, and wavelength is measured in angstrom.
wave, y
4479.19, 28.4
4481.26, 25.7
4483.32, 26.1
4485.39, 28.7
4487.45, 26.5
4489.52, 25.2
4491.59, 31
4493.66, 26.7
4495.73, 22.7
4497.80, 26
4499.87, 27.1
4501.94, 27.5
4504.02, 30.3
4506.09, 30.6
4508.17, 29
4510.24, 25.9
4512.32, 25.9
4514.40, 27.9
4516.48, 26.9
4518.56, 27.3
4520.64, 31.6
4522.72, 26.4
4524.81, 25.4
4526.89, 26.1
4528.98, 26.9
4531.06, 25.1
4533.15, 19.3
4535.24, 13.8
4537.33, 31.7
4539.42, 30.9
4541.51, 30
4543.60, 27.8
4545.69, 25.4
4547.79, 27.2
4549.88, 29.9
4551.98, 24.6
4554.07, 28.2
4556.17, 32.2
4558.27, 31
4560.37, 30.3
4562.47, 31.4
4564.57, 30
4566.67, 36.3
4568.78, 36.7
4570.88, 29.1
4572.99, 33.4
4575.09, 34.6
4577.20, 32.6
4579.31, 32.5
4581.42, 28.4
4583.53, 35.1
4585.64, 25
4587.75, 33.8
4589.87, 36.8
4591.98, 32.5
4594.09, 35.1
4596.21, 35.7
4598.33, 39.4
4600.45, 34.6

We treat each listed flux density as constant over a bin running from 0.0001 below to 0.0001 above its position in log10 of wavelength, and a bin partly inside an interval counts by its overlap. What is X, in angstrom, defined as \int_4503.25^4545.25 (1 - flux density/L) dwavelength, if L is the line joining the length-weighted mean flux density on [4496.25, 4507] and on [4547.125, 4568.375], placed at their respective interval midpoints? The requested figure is 3.0 angstrom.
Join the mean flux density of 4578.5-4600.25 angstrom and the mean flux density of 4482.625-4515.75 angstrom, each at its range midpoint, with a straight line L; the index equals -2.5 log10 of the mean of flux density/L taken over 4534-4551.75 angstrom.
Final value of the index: 0.131 mag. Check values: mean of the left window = 27.3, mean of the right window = 33.5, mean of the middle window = 26.9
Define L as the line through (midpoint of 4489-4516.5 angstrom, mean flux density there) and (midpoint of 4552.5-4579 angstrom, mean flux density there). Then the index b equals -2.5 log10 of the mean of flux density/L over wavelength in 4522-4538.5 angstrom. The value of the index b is 0.20 mag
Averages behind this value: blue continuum 27.4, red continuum 32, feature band 24.3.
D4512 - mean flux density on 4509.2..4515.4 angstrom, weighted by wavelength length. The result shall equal 26.6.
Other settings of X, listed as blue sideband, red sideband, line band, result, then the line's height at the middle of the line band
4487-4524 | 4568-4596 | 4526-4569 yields 3.2 angstrom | 30.4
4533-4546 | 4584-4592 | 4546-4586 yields -2.2 angstrom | 29.4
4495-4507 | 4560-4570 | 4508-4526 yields 1.0 angstrom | 28.9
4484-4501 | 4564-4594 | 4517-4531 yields 0.9 angstrom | 28.9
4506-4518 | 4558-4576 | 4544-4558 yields 1.4 angstrom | 31.1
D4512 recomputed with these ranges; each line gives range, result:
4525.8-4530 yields 26.5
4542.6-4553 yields 27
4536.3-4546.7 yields 29.2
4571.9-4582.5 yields 32.3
